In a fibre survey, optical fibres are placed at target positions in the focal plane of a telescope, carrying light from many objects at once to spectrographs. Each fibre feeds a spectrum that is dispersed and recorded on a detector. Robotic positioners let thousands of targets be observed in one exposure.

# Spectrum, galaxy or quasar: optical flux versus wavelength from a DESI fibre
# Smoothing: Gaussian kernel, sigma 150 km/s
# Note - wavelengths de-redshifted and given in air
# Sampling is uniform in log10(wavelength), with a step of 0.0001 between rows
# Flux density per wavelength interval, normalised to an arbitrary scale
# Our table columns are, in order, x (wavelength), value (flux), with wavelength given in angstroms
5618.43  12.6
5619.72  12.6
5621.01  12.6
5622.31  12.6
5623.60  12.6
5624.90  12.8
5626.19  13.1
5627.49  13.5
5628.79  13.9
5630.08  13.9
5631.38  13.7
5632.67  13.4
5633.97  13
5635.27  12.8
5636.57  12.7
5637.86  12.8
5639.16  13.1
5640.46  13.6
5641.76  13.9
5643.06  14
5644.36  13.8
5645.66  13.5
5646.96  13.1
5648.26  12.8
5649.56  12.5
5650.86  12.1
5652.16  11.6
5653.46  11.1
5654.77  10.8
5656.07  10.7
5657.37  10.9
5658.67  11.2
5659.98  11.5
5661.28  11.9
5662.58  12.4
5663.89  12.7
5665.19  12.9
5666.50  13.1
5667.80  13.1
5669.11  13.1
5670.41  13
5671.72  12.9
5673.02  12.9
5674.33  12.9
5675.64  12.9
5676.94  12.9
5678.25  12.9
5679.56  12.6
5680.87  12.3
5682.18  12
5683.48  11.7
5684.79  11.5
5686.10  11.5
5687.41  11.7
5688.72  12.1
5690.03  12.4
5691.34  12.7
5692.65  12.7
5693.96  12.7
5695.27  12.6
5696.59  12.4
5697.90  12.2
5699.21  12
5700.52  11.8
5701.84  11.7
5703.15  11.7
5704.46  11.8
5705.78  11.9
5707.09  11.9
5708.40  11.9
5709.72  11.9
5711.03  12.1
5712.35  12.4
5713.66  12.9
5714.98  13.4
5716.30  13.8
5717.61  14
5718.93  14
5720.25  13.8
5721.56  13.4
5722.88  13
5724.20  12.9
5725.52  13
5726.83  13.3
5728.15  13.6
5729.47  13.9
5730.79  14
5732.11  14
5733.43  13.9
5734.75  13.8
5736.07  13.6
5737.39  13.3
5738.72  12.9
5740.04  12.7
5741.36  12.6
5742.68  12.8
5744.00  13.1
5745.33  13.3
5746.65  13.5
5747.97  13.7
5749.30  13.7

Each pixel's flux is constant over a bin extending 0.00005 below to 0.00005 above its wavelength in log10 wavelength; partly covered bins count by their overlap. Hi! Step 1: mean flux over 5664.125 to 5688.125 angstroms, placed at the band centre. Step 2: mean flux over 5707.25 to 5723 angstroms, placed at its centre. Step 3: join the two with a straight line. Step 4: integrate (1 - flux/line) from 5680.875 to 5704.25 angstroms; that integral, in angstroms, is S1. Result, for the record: 1.2 angstroms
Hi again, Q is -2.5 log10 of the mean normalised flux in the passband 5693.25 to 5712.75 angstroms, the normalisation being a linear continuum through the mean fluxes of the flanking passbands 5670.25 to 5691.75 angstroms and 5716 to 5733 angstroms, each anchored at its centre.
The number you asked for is 0.08 mag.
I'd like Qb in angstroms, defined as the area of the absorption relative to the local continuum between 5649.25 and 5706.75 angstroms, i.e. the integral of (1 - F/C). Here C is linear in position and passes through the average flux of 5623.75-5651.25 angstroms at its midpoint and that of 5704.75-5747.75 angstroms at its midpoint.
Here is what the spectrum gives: 4.4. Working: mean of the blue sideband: 13.2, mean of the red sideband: 13.1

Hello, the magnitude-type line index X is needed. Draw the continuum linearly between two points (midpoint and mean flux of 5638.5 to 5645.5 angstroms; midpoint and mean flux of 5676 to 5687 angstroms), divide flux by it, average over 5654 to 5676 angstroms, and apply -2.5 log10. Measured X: 0.04 mag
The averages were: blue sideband 13.7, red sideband 12.2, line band 12.3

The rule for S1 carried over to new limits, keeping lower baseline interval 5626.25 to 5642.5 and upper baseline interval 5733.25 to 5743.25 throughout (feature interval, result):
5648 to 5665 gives 2.0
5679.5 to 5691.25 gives 1.1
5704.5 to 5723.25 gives 0.5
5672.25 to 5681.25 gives 0.3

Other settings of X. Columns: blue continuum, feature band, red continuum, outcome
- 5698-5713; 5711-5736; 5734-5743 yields -0.07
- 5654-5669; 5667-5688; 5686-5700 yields -0.03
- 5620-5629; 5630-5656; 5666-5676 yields 0.01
